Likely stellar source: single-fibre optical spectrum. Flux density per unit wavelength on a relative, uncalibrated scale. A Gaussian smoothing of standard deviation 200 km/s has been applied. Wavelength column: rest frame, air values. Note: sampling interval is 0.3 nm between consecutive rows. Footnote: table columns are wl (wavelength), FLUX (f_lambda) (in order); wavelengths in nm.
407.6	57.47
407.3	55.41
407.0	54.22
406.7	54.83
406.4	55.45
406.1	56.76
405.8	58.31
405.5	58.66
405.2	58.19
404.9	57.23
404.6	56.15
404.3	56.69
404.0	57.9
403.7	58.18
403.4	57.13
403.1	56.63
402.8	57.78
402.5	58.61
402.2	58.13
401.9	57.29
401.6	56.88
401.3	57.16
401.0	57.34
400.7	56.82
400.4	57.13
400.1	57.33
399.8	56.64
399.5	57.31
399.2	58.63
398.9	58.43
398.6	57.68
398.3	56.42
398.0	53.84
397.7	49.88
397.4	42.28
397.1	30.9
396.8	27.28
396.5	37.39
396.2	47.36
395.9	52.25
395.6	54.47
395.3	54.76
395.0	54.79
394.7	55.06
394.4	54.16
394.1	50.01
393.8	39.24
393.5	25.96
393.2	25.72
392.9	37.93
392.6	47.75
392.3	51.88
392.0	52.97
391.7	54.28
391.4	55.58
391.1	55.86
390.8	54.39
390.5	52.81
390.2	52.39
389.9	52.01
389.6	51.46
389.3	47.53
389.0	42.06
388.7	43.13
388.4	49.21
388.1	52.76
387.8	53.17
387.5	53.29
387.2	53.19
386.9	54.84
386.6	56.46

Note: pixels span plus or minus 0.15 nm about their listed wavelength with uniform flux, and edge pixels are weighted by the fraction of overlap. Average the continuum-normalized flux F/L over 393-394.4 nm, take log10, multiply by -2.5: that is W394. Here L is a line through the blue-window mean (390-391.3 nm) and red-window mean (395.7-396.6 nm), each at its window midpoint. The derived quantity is 0.31 mag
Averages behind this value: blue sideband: 53.9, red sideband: 46.6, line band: 37.4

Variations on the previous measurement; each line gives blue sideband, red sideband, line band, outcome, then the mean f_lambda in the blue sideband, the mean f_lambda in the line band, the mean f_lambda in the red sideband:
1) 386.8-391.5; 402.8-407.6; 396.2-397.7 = 0.40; 51.4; 37.3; 56.8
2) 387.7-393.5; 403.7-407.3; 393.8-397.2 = 0.09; 48.5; 47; 56.8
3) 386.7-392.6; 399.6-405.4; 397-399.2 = 0.09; 51.7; 50.9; 57.3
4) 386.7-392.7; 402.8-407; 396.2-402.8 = 0.05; 51.6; 52.5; 57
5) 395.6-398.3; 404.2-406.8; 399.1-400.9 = -0.18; 44.1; 57.3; 57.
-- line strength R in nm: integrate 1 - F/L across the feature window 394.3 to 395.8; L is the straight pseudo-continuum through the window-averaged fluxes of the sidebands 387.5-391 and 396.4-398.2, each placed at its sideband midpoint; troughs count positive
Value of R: -0.38 nm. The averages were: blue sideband 50.3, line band 54.6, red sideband 40.8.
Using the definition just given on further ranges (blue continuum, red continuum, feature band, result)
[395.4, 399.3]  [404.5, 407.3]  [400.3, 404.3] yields -0.33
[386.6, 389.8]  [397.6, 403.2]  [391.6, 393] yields 0.09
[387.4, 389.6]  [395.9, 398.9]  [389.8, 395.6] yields -0.19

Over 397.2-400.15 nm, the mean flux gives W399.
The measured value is 54.4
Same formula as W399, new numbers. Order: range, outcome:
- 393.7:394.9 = 50.3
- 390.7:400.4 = 49.1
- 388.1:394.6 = 47.6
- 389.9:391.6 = 54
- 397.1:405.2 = 55.9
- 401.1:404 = 57.5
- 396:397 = 37.8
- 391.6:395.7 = 46.9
